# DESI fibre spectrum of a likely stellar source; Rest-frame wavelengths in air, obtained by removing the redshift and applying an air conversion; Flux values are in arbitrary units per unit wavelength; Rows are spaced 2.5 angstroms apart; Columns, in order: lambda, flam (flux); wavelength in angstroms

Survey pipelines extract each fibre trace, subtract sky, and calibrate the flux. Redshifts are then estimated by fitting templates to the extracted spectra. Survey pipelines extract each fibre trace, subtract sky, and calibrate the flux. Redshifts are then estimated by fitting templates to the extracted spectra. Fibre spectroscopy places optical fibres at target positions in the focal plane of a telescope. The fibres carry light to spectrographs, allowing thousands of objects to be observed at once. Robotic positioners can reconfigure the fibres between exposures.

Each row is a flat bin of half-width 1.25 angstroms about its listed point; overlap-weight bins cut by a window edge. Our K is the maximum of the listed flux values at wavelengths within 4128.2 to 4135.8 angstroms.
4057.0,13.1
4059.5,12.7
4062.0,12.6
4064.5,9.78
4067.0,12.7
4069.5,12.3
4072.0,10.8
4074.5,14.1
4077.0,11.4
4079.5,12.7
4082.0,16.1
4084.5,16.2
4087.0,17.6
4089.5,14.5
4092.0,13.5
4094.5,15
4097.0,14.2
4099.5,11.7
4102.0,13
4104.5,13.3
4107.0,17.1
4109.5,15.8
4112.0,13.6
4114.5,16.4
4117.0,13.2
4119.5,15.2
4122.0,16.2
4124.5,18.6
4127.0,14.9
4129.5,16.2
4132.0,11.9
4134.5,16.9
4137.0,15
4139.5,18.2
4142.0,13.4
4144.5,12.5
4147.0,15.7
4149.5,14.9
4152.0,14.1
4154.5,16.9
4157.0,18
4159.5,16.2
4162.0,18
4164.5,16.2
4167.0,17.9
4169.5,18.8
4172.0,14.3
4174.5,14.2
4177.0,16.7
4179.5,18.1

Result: 16.9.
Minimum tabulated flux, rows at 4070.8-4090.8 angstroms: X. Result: 10.8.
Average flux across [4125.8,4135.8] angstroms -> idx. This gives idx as 15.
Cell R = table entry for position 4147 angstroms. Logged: 15.7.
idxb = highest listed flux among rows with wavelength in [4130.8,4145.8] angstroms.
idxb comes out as 18.2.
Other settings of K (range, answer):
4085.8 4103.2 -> 17.6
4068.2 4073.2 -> 12.3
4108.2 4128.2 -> 18.6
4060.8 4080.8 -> 14.1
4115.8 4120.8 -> 15.2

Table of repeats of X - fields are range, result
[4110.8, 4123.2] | 13.2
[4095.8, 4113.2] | 11.7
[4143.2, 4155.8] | 12.5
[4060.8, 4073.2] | 9.78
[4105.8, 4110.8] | 15.8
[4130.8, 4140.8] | 11.9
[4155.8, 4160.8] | 16.2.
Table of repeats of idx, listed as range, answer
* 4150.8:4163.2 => 16.6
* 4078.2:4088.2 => 15.6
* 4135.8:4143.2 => 15.6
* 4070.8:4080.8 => 12.3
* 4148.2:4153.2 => 14.5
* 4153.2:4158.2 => 17.4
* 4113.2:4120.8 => 14.9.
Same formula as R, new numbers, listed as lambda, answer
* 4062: 12.6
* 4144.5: 12.5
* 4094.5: 15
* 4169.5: 18.8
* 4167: 17.9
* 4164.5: 16.2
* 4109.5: 15.8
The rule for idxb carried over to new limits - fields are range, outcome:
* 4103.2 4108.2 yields 17.1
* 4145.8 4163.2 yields 18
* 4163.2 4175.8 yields 18.8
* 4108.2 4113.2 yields 15.8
